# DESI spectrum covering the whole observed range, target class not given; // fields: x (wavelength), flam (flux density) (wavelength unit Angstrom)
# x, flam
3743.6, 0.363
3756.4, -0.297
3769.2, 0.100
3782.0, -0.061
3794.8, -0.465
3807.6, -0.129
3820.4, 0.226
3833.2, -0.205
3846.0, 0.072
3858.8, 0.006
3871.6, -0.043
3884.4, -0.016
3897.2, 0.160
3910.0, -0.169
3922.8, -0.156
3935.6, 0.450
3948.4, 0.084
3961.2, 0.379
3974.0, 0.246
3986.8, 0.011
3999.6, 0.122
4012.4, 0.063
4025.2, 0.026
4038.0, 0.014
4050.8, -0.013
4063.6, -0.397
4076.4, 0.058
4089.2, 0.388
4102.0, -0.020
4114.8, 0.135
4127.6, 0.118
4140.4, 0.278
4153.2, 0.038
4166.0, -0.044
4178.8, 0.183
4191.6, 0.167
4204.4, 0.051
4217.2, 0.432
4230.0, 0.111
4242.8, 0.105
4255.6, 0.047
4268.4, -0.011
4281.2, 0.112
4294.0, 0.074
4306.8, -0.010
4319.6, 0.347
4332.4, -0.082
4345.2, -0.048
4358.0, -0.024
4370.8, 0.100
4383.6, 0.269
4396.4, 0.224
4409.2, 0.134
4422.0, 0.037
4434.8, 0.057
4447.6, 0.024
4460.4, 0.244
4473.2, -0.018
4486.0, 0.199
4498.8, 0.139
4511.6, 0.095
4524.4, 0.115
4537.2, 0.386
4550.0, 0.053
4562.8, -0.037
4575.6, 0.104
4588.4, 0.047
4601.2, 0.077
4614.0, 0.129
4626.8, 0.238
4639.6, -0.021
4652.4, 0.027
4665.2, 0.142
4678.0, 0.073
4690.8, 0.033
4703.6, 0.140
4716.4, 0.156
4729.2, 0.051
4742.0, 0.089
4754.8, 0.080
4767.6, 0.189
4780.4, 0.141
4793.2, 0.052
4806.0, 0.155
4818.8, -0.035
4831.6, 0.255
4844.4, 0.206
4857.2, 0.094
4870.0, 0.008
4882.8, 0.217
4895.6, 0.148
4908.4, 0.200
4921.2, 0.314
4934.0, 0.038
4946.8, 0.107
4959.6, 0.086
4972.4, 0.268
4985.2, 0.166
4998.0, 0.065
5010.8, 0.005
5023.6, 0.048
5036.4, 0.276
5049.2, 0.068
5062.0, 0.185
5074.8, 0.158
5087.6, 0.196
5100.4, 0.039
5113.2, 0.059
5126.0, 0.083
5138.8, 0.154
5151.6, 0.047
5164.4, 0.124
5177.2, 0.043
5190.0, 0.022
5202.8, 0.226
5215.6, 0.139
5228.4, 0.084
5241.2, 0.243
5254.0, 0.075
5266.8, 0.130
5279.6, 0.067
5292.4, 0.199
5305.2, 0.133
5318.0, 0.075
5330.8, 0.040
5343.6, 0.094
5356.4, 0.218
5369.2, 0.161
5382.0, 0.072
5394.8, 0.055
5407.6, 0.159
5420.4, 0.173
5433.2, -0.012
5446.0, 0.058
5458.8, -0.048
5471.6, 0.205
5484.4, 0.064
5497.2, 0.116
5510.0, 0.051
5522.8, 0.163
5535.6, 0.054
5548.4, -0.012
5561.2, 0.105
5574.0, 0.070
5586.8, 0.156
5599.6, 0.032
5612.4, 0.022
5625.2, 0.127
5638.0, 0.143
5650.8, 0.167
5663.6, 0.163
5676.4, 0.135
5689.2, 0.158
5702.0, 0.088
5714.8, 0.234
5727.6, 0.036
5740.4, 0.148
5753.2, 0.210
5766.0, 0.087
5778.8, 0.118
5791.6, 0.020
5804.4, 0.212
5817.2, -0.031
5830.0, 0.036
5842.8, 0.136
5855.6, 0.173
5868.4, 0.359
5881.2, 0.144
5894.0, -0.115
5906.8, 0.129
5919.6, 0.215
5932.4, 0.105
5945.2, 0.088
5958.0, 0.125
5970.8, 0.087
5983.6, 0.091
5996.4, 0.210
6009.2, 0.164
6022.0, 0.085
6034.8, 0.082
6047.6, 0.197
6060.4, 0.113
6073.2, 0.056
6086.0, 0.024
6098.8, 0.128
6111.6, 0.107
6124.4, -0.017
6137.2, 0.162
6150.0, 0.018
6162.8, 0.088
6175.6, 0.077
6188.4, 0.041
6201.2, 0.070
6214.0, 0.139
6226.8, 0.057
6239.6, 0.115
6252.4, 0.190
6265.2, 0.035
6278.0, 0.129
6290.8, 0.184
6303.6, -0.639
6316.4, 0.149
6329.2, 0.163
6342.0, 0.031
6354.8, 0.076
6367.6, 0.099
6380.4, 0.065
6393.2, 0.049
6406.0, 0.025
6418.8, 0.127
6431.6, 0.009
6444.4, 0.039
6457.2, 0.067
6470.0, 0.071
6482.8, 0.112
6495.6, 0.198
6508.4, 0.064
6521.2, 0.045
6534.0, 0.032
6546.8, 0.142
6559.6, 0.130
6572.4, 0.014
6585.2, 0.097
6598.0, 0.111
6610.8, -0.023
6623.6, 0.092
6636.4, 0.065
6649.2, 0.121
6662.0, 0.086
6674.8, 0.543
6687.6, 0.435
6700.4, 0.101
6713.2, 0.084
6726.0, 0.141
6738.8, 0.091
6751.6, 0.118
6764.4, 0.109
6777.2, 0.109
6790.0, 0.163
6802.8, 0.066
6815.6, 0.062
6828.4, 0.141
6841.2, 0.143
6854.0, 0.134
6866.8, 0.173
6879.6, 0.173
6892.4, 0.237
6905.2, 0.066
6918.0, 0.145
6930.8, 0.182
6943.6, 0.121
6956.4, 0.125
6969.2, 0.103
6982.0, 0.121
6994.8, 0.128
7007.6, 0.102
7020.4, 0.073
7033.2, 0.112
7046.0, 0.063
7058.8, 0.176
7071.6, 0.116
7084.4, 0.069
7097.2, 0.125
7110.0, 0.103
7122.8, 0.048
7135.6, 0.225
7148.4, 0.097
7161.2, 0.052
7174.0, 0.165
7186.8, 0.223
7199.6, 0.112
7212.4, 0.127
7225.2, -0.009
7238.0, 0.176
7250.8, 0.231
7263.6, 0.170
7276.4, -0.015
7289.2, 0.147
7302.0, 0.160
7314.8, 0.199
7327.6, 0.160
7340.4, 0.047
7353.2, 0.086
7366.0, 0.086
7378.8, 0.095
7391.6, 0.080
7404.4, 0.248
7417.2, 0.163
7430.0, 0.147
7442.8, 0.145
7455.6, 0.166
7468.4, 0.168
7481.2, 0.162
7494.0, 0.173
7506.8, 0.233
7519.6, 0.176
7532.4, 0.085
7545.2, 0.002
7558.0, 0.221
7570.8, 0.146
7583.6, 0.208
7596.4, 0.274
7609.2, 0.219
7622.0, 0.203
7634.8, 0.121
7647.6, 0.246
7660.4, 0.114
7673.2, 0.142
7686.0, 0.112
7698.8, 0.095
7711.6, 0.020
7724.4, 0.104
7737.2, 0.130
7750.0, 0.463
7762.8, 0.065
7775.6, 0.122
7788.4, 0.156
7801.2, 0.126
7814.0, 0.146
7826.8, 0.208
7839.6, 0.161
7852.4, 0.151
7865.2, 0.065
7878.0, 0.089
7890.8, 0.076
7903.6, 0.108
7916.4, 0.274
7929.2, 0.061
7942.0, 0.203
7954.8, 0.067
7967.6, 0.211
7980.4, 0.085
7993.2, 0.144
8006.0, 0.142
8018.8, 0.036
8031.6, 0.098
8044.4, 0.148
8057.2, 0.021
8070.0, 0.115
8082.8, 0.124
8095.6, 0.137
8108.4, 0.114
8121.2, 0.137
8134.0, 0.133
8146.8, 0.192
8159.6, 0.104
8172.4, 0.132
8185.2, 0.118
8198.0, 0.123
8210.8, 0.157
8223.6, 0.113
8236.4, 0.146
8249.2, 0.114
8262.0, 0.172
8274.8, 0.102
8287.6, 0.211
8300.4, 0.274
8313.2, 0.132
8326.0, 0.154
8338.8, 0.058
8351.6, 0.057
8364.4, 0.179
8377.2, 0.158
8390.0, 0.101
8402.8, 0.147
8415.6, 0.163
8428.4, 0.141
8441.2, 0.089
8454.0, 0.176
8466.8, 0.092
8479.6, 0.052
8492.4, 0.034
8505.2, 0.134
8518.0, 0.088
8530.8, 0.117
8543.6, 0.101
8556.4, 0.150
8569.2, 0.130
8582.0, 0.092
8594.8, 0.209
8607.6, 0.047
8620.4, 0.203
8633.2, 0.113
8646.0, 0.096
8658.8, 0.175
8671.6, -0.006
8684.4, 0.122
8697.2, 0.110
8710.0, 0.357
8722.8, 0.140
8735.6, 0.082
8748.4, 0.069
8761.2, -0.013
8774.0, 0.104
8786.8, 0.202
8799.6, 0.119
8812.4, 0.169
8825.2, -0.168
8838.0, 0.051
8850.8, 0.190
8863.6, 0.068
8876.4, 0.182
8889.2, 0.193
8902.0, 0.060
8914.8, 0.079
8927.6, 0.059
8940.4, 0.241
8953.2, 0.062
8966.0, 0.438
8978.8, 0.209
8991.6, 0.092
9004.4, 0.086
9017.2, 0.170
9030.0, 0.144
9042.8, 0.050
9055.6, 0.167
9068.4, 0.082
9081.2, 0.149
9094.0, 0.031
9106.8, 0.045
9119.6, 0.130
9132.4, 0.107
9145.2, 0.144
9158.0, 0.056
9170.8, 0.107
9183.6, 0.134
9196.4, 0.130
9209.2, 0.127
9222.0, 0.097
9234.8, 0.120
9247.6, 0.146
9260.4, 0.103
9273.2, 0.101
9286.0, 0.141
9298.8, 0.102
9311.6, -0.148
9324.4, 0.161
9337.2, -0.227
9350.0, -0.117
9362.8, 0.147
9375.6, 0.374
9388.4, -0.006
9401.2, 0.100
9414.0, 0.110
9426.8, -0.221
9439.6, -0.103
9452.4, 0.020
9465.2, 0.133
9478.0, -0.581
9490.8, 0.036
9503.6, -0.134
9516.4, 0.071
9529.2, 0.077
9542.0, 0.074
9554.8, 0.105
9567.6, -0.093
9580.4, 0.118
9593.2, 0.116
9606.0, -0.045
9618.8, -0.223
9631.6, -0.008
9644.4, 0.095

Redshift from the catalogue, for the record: 0.79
